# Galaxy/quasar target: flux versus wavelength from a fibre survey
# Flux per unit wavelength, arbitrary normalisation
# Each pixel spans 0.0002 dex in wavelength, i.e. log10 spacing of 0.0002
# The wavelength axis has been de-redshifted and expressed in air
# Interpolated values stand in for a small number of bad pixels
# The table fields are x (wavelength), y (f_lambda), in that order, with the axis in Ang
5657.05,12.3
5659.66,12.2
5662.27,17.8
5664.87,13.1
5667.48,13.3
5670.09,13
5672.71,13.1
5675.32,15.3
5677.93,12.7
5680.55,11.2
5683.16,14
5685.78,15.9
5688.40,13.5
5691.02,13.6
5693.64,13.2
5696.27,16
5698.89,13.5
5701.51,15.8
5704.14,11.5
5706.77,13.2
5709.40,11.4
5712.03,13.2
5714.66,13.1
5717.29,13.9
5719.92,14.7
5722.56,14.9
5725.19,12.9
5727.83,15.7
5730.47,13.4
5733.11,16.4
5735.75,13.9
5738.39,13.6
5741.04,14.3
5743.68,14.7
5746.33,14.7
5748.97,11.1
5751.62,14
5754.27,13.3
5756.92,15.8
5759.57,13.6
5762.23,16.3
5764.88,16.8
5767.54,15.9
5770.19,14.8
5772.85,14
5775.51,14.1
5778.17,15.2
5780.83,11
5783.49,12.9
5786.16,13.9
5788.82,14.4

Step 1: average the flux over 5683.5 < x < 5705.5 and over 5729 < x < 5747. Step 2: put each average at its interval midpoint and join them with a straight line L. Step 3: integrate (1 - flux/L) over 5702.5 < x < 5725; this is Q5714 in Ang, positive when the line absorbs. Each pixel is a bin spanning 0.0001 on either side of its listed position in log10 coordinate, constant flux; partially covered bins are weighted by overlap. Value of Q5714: 1.6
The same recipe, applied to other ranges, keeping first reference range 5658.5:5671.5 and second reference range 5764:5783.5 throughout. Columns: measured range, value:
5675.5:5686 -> 0.4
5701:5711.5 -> 1.0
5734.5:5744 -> 0.1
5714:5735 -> -0.4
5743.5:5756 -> 0.7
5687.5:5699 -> 0.0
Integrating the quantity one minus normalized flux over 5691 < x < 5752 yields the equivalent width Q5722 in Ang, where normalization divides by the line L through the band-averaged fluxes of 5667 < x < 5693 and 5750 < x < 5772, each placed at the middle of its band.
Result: 1.79 Ang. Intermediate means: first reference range 13.6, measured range 13.9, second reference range 15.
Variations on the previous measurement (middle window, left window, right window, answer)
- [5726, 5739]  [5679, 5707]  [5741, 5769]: -0.3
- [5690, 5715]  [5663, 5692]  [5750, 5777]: 0.9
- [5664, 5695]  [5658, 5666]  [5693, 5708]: 1.4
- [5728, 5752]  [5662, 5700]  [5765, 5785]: -0.1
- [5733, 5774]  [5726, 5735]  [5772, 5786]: -0.9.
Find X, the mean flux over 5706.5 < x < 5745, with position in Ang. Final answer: 14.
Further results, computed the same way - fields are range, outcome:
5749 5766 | 14.6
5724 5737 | 14.5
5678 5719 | 13.5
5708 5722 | 13.3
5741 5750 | 13.7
